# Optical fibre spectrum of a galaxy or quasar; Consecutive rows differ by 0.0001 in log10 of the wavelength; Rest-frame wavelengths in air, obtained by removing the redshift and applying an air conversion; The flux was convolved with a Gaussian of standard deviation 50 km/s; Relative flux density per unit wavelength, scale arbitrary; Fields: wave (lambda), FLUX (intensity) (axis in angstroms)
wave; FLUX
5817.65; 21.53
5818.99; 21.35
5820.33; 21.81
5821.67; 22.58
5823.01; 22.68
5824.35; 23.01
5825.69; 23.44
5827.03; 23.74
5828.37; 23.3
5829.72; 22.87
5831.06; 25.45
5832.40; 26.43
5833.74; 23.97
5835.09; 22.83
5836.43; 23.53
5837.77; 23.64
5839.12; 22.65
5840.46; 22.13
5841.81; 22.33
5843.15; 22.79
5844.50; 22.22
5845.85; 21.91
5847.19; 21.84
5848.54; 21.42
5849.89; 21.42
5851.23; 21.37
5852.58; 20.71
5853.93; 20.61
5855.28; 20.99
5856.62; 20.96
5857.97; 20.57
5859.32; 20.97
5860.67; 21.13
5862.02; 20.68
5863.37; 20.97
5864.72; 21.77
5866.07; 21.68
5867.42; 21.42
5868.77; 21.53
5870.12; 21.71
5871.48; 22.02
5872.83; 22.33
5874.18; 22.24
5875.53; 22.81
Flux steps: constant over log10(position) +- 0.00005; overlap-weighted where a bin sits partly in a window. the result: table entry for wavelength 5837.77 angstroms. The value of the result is 23.64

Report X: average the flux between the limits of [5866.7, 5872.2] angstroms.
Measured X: 21.7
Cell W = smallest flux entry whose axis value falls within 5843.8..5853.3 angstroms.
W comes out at 20.71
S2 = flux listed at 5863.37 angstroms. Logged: 20.97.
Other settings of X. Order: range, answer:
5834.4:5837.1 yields 23.2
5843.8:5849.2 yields 21.8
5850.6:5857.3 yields 20.9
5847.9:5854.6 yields 21.1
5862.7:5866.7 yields 21.5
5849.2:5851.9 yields 21.4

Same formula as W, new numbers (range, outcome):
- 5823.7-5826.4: 23.01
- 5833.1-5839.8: 22.65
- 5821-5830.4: 22.58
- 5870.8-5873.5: 22.02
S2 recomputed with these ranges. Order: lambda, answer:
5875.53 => 22.81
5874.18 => 22.24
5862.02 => 20.68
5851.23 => 21.37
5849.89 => 21.42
